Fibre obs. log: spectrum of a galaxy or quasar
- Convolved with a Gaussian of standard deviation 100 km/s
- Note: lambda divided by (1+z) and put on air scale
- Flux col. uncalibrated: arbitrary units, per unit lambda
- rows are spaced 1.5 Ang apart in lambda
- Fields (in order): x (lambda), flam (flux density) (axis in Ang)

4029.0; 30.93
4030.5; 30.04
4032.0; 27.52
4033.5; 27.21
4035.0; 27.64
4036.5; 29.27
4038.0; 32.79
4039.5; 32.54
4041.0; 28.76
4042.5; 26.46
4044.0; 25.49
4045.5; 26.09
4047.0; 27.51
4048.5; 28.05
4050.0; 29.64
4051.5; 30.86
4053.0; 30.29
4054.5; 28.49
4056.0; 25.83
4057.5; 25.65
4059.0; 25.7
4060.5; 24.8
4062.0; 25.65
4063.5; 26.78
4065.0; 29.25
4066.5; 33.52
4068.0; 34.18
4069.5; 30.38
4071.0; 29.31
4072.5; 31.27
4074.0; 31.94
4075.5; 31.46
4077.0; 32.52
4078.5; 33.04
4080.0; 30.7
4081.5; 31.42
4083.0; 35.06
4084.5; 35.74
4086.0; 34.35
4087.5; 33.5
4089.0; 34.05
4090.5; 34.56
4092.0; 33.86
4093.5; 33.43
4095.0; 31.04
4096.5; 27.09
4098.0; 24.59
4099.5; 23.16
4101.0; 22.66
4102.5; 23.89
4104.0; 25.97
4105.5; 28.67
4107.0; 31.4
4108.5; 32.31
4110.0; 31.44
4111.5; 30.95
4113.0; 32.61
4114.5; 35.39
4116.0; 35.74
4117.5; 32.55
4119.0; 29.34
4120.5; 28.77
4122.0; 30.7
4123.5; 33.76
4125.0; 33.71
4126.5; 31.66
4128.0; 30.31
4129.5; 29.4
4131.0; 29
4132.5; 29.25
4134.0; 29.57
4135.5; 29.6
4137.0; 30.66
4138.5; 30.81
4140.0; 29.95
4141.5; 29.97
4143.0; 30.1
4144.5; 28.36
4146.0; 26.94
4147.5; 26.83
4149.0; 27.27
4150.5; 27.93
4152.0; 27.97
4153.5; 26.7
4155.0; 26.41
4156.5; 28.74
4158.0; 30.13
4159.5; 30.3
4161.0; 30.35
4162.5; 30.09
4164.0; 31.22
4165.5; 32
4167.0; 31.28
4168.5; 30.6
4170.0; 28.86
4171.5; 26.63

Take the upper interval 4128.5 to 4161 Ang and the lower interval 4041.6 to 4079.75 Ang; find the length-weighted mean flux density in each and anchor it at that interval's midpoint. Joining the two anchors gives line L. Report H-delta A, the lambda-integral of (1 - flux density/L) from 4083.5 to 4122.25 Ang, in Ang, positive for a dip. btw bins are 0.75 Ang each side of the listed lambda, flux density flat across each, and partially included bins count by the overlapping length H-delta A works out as -2.4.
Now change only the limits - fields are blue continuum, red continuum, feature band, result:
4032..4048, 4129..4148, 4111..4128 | -1.82 Ang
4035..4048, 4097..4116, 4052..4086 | -1.84 Ang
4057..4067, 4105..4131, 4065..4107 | -2.53 Ang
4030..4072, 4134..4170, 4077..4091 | -2.29 Ang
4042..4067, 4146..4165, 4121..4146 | -1.67 Ang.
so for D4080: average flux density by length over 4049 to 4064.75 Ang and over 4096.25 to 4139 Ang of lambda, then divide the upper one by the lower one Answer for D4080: 1.09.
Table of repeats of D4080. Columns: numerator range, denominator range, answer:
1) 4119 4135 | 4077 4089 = 0.91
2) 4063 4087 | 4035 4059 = 1.13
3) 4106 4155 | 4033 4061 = 1.08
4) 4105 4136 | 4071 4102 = 1.00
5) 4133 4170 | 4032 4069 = 1.03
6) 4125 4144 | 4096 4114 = 1.08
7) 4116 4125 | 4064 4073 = 1.01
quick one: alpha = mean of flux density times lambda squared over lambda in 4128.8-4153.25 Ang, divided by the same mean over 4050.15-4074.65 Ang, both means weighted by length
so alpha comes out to 1.04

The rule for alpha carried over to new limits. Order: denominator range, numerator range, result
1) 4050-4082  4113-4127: 1.12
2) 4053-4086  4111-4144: 1.06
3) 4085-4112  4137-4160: 0.98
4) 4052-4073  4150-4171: 1.08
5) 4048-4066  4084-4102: 1.12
